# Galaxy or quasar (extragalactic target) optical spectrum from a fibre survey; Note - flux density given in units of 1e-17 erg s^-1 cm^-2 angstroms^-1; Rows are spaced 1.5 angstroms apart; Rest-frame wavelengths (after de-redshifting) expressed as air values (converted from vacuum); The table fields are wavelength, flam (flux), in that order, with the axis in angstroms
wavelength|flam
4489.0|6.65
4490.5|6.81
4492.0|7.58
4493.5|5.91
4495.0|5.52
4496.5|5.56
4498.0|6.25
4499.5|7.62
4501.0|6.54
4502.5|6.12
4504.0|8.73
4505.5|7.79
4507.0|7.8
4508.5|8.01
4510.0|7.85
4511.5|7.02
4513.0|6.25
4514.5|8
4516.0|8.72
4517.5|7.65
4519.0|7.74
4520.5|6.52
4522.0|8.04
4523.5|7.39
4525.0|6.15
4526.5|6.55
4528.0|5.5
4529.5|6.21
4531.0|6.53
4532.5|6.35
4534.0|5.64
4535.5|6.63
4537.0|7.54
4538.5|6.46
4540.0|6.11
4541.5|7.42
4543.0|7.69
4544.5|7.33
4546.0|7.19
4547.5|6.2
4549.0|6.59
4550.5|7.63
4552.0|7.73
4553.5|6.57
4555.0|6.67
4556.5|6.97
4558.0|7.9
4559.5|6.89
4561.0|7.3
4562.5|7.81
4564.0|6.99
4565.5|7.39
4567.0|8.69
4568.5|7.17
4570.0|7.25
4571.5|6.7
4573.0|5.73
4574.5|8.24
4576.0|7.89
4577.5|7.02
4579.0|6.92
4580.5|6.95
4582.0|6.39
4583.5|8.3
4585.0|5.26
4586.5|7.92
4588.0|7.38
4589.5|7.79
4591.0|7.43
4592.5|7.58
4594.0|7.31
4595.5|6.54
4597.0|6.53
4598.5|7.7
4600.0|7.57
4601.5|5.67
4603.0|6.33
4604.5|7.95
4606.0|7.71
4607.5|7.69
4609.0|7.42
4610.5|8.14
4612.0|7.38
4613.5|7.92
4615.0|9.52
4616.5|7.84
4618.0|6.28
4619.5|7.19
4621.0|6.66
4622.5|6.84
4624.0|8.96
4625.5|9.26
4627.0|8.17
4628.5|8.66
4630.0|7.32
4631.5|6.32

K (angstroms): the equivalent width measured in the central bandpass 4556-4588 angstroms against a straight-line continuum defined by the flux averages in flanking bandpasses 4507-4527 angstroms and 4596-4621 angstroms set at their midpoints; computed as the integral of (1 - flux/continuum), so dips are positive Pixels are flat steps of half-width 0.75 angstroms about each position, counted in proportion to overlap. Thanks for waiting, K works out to 0.7 angstroms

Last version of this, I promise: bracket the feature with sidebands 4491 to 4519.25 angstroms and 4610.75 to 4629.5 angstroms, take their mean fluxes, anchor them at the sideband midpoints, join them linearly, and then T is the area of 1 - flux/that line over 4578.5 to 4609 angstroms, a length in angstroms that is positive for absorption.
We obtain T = 2.3 angstroms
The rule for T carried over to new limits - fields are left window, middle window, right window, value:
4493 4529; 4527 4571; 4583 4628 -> 1.54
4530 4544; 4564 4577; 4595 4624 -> -0.64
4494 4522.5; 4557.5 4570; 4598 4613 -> -0.32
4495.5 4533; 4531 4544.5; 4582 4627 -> 0.78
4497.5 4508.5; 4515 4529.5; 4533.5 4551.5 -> 0.04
